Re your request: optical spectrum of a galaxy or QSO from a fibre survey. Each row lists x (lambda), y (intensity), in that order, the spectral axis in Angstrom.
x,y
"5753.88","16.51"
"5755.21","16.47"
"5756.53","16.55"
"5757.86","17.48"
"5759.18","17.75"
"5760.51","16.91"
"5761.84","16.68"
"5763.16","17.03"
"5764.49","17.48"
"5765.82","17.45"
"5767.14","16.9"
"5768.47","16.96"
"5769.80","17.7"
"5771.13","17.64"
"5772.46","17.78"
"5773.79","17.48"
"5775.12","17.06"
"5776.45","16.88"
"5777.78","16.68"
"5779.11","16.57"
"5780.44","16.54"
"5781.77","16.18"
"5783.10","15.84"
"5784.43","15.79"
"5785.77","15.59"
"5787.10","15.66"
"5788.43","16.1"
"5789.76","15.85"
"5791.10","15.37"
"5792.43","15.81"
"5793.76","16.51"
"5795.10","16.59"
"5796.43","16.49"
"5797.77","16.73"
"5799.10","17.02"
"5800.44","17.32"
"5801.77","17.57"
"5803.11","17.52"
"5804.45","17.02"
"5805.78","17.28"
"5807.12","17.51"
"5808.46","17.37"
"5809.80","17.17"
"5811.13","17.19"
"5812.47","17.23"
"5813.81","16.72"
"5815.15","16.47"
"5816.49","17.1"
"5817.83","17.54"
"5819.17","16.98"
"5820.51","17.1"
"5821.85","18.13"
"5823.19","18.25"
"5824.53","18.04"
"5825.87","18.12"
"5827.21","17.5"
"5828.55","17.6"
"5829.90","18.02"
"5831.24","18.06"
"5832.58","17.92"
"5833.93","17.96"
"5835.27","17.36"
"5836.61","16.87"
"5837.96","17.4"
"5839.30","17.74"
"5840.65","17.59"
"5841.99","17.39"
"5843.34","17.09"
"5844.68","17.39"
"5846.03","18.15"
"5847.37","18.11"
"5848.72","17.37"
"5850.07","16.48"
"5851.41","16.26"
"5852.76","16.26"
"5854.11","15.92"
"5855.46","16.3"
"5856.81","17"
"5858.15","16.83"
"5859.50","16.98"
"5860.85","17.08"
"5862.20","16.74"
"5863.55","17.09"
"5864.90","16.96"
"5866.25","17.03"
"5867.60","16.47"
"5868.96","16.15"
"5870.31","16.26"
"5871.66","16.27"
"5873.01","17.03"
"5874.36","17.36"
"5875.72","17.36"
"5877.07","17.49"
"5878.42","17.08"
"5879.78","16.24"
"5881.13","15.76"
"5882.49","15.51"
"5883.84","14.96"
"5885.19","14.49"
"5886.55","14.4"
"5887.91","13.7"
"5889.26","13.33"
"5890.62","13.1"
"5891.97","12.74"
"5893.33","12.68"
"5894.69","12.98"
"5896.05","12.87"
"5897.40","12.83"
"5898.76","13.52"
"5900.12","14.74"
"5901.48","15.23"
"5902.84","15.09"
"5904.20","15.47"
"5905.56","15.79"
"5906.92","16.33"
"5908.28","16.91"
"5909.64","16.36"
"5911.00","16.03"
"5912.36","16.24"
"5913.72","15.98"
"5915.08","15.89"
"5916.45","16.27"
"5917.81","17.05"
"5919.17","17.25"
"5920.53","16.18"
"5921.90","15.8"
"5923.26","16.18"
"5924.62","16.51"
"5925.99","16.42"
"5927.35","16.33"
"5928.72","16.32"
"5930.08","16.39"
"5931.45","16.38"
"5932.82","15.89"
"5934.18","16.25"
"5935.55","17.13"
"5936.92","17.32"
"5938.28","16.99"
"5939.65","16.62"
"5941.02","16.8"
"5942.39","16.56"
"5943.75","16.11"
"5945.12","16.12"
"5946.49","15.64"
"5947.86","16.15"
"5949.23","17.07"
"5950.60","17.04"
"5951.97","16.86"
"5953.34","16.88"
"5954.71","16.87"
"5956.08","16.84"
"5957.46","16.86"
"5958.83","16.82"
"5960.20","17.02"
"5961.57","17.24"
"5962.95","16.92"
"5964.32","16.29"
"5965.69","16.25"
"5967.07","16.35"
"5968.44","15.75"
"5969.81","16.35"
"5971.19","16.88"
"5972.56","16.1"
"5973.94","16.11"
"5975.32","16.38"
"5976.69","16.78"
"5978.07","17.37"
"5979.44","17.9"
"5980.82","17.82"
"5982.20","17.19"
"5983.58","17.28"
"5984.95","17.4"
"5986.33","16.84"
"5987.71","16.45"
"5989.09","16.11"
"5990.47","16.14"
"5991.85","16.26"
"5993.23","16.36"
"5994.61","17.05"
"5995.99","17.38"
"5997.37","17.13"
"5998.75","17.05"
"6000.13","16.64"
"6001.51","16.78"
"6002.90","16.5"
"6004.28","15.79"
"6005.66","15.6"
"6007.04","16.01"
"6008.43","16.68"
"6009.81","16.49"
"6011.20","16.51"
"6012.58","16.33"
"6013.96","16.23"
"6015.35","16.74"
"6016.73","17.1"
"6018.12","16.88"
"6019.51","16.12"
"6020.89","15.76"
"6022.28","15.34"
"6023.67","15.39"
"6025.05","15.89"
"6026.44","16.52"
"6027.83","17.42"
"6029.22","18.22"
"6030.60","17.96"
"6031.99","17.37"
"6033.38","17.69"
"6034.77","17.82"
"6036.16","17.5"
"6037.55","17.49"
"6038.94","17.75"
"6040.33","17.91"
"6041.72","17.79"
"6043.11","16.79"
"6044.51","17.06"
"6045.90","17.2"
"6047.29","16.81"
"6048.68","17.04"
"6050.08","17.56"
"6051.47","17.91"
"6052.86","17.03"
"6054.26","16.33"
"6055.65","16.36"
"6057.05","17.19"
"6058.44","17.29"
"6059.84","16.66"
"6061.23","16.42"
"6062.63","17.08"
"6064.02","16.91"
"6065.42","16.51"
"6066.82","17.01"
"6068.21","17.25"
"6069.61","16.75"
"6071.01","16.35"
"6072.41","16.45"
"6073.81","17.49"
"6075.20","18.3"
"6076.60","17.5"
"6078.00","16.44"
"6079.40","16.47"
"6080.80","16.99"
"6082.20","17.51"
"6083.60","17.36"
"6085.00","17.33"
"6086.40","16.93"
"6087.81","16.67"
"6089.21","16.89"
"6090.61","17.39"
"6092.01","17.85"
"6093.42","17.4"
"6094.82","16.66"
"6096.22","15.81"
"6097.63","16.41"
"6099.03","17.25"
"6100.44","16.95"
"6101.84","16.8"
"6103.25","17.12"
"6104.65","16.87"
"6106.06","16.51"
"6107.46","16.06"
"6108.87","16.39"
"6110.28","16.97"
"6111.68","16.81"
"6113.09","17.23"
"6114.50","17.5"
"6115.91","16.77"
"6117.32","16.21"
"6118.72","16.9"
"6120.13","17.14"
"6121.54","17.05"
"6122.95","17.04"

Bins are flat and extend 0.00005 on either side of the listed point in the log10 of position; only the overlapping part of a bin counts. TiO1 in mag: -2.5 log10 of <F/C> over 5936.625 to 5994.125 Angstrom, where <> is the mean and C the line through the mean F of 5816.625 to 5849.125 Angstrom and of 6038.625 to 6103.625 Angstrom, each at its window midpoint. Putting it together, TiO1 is 0.04 mag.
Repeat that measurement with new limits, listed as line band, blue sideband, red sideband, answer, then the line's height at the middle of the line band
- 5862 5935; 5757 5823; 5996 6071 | 0.079 mag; 16.9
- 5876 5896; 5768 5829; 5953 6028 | 0.151 mag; 16.8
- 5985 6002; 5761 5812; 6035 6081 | 0.020 mag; 17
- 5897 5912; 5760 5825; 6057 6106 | 0.106 mag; 16.9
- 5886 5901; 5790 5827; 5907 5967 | 0.243 mag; 16.7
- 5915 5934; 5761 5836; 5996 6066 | 0.038 mag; 16.9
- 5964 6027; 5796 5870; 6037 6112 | 0.035 mag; 17.1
